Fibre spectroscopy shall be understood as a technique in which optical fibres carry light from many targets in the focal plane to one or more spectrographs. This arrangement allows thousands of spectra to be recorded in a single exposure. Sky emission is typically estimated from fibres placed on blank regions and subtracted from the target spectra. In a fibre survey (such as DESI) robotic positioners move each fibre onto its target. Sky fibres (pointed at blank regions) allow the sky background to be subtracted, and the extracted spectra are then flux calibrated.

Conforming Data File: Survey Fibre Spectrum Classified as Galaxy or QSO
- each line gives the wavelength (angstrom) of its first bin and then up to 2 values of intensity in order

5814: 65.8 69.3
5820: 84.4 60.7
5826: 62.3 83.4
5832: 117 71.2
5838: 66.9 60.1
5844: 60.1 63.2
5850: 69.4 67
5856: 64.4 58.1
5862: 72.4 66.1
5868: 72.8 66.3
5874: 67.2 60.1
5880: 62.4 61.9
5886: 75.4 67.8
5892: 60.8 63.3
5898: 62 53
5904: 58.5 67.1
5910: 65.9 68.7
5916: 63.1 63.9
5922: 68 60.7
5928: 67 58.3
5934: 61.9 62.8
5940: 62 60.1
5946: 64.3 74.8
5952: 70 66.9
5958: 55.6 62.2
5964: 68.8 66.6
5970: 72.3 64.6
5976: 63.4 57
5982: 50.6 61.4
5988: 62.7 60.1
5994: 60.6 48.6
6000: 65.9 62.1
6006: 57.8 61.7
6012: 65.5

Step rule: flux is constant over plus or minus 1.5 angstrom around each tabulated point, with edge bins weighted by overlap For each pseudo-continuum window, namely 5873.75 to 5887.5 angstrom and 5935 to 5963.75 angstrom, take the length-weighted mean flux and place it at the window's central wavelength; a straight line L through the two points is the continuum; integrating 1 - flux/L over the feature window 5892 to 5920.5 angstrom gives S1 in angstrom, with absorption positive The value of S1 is 1.0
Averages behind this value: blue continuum 65.2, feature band 62.7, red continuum 64.5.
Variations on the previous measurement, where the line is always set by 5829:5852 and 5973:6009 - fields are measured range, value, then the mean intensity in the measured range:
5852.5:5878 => 1.71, 66.1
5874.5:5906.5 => 2.70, 62.8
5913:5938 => 0.71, 63.5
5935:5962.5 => -0.42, 64.3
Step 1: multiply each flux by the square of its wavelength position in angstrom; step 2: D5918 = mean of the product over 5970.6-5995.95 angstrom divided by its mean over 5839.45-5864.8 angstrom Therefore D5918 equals 0.98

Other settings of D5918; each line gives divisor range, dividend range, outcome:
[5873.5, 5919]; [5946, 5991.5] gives 1.03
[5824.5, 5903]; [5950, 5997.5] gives 0.96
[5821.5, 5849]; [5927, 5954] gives 0.93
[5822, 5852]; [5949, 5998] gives 0.91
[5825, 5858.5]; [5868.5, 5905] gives 0.91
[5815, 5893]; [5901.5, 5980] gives 0.96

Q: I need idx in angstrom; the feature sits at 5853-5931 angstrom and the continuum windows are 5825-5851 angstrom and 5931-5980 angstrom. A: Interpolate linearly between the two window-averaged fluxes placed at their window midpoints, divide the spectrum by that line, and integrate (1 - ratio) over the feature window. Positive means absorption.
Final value 5.0 angstrom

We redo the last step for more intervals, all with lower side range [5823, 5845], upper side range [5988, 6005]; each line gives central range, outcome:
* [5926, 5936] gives 0.5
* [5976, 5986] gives 0.6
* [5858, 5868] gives 0.6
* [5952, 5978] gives -1.1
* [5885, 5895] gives 0.3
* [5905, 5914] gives 0.1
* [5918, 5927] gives 0.2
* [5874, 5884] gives 1.1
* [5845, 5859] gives 1.4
